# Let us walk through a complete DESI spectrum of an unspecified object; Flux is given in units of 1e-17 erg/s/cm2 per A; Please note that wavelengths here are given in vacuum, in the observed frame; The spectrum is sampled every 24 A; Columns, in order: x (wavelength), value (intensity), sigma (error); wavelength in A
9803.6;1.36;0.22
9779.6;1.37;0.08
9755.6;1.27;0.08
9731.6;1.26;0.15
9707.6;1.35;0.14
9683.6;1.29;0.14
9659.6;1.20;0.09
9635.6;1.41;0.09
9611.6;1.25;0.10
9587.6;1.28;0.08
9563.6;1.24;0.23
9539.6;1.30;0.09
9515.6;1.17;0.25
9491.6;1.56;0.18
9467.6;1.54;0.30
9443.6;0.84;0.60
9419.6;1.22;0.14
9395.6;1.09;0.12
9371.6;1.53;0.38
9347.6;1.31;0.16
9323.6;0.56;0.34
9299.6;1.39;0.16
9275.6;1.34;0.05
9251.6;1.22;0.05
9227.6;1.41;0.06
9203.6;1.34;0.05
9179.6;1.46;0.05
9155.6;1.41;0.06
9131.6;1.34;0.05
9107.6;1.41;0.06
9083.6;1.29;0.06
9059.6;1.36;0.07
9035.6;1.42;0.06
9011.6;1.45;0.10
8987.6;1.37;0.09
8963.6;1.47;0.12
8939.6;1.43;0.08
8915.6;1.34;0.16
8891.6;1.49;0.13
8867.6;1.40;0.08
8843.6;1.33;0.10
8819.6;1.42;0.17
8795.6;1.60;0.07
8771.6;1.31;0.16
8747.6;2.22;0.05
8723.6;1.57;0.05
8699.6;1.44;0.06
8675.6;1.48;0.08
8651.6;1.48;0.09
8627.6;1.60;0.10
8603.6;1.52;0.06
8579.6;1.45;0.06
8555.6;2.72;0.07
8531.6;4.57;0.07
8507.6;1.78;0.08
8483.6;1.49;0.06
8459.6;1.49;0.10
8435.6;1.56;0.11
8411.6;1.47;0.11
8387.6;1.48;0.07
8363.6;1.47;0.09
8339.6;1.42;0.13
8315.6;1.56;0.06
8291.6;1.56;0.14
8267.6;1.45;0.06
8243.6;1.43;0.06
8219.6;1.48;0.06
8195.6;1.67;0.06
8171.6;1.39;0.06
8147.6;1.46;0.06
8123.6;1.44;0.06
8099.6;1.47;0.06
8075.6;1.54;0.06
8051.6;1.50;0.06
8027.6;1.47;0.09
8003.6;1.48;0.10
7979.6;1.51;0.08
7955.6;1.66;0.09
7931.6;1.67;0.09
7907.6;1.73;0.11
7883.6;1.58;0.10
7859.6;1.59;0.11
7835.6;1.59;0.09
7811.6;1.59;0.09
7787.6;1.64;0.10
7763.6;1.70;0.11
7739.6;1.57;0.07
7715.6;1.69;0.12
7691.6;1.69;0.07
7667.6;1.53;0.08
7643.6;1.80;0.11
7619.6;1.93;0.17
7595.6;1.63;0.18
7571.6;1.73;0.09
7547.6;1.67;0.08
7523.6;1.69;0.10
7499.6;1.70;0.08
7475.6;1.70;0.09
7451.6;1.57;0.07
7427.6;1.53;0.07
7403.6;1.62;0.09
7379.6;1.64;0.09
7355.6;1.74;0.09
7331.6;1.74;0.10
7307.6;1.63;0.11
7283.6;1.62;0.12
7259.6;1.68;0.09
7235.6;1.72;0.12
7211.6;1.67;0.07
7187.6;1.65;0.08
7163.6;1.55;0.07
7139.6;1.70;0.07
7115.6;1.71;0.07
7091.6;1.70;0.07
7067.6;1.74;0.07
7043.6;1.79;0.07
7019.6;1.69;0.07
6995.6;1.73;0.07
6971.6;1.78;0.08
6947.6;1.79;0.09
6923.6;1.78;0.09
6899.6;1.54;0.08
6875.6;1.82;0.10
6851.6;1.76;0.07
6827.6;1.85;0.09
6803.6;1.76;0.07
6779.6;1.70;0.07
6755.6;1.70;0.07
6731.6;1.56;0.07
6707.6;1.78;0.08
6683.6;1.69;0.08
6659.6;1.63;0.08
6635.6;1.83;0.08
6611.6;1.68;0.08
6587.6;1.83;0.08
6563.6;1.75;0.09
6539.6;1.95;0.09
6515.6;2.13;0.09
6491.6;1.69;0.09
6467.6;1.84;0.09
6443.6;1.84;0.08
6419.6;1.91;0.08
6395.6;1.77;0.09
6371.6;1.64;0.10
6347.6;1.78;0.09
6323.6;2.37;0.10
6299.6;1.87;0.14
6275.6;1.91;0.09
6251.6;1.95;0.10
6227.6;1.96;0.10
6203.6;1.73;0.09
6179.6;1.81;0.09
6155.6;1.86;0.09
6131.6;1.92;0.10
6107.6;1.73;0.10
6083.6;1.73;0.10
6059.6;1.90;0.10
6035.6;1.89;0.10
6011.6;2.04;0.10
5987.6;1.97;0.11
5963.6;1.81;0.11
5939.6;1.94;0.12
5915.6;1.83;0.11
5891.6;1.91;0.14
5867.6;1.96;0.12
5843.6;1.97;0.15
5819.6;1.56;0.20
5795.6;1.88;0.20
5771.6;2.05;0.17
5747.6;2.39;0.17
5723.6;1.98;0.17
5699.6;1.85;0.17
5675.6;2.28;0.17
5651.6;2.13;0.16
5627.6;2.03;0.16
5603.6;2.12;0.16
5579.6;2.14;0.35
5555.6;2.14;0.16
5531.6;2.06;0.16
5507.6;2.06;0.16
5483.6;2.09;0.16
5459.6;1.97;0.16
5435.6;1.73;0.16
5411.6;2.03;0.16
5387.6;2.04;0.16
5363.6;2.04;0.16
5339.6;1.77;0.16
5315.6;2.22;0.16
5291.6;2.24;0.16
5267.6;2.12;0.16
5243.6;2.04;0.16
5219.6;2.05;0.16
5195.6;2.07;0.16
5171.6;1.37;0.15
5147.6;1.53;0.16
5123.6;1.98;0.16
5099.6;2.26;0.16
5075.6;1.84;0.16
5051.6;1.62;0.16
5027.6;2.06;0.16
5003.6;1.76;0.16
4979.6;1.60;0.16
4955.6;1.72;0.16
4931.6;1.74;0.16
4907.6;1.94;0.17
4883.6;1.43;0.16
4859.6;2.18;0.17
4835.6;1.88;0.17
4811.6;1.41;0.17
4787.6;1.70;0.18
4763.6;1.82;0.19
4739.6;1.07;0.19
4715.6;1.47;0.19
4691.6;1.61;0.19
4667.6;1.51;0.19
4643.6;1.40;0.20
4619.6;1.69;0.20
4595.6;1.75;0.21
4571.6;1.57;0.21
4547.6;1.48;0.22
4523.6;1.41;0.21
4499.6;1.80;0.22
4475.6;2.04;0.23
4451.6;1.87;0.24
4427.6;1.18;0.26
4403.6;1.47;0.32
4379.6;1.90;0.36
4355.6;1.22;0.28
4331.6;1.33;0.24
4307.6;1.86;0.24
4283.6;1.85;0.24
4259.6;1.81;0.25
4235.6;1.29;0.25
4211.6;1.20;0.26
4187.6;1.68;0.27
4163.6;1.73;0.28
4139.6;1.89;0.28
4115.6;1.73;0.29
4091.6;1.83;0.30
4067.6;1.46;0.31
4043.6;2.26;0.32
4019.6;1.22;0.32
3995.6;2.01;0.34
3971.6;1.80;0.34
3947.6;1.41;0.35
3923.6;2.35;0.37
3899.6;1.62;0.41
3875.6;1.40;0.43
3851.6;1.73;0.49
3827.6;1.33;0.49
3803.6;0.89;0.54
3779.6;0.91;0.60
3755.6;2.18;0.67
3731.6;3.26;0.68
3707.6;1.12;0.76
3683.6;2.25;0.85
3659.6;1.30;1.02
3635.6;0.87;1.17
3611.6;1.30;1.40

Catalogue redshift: 0.300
